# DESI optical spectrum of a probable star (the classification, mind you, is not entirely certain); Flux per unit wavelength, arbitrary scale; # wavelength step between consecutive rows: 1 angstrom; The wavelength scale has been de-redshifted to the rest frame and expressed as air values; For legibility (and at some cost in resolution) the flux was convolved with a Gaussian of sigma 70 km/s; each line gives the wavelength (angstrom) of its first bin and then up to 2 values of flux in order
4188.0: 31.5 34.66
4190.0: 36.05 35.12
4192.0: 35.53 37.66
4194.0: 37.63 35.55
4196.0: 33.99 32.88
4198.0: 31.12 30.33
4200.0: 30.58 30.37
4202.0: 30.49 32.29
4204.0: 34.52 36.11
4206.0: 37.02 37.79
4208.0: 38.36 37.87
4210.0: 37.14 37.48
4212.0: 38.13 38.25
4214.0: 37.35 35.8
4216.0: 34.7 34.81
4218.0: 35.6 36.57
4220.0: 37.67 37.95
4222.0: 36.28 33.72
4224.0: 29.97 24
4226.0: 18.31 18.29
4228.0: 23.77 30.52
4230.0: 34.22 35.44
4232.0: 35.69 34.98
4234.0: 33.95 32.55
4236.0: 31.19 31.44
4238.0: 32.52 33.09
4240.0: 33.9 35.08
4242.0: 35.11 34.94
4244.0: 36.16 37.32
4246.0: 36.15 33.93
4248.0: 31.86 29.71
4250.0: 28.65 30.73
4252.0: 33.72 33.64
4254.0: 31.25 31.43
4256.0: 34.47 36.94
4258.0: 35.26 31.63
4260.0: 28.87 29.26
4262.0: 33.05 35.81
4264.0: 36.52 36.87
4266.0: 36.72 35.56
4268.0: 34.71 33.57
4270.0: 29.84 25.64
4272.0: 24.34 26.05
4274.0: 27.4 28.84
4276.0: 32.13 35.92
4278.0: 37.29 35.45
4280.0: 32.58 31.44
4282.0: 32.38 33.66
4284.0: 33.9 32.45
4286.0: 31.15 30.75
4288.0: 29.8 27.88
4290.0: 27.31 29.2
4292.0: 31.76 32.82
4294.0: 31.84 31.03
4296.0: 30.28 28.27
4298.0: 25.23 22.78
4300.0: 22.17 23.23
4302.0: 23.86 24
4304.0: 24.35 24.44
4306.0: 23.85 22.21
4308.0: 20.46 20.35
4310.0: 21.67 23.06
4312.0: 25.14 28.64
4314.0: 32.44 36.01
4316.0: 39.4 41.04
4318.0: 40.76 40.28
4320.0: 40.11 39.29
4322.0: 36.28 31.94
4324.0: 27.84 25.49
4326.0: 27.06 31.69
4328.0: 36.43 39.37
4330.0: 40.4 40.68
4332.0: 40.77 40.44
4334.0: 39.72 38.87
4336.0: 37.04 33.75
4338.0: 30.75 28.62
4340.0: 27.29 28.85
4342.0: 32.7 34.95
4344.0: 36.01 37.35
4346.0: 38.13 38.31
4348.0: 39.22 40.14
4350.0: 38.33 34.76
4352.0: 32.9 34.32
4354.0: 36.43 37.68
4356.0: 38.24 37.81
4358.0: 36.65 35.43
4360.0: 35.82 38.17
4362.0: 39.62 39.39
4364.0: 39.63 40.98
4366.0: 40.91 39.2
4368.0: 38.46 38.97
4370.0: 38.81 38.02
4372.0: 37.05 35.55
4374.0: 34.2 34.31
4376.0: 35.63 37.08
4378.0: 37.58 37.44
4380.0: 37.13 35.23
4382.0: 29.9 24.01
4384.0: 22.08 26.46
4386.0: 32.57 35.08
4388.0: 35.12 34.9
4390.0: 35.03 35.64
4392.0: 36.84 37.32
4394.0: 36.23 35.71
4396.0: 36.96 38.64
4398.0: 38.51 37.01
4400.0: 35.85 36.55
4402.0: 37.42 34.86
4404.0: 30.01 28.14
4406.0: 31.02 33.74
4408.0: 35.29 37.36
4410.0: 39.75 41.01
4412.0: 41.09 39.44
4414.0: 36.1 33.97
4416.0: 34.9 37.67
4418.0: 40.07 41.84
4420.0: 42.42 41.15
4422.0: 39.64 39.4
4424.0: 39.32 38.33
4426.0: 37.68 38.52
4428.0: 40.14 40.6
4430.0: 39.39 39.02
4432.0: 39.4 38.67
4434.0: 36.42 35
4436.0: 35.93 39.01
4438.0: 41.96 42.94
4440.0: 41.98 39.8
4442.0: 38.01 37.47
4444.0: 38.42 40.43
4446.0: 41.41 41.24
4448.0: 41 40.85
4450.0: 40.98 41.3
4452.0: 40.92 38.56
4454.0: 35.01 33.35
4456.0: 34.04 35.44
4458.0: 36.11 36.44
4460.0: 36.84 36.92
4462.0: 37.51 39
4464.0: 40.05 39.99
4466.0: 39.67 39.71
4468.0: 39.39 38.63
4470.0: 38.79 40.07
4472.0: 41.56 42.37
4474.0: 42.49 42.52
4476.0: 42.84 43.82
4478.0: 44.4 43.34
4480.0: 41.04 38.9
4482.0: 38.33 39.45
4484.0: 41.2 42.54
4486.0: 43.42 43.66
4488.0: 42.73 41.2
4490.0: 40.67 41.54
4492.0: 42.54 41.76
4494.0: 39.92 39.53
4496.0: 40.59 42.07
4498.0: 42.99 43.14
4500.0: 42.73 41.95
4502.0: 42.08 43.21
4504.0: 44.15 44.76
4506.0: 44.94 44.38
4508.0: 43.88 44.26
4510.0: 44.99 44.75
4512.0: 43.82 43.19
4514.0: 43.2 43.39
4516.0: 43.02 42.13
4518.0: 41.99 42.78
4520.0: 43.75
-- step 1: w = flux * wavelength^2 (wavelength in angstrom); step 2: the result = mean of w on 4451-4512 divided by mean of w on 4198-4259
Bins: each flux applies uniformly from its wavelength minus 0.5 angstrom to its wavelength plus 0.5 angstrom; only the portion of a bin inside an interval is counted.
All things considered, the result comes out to 1.38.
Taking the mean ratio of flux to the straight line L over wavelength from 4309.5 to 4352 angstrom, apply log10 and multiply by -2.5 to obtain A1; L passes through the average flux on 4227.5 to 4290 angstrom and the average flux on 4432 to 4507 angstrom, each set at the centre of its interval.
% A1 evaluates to 0.01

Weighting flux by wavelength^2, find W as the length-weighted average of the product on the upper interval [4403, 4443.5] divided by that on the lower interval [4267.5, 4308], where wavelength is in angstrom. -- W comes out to 1.40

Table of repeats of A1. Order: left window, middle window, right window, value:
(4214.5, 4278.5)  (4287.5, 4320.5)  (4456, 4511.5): 0.21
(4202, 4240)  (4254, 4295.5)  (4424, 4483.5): 0.09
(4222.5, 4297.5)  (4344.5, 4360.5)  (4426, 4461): -0.05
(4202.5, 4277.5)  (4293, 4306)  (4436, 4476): 0.31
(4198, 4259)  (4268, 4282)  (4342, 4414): 0.11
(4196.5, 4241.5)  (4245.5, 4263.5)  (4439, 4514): 0.06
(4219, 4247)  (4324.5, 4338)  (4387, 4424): -0.03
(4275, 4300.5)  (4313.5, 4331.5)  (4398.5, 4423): -0.11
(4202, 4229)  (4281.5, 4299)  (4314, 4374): 0.17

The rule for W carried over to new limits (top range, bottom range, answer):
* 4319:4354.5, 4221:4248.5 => 1.16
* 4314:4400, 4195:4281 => 1.15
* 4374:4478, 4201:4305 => 1.27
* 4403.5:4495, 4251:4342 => 1.33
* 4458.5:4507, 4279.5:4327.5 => 1.51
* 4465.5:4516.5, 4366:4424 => 1.22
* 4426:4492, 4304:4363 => 1.24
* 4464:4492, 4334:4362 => 1.23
